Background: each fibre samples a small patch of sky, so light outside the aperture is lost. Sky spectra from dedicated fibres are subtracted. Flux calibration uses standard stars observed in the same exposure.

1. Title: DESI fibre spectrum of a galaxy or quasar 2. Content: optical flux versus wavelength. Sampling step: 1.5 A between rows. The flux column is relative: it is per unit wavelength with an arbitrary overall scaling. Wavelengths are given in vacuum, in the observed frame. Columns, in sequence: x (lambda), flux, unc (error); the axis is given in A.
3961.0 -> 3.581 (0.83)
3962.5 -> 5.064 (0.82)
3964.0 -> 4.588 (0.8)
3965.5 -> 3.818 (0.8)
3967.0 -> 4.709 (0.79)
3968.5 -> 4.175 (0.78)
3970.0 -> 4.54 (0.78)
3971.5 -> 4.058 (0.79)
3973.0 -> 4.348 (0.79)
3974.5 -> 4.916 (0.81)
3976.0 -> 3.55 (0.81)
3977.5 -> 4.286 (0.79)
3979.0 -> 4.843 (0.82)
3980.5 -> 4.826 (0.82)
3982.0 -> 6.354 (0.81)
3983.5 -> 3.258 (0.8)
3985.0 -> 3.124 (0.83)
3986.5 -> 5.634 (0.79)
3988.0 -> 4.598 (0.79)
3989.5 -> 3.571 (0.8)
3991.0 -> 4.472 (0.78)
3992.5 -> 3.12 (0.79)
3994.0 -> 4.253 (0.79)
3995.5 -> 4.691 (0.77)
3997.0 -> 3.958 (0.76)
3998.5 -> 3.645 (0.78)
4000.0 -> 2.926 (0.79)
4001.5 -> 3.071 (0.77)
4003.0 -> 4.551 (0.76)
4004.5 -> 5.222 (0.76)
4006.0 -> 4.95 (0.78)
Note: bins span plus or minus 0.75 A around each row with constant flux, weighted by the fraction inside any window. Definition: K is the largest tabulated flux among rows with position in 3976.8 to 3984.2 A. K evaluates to 6.354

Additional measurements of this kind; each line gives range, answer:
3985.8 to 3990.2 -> 5.634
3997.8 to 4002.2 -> 3.645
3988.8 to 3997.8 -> 4.691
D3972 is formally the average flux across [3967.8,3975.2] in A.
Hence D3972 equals 4.41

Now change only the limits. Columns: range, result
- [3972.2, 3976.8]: 4.27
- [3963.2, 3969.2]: 4.33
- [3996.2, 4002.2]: 3.41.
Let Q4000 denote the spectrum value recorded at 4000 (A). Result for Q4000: 2.926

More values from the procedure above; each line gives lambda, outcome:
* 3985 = 3.124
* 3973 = 4.348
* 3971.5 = 4.058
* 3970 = 4.54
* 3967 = 4.709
